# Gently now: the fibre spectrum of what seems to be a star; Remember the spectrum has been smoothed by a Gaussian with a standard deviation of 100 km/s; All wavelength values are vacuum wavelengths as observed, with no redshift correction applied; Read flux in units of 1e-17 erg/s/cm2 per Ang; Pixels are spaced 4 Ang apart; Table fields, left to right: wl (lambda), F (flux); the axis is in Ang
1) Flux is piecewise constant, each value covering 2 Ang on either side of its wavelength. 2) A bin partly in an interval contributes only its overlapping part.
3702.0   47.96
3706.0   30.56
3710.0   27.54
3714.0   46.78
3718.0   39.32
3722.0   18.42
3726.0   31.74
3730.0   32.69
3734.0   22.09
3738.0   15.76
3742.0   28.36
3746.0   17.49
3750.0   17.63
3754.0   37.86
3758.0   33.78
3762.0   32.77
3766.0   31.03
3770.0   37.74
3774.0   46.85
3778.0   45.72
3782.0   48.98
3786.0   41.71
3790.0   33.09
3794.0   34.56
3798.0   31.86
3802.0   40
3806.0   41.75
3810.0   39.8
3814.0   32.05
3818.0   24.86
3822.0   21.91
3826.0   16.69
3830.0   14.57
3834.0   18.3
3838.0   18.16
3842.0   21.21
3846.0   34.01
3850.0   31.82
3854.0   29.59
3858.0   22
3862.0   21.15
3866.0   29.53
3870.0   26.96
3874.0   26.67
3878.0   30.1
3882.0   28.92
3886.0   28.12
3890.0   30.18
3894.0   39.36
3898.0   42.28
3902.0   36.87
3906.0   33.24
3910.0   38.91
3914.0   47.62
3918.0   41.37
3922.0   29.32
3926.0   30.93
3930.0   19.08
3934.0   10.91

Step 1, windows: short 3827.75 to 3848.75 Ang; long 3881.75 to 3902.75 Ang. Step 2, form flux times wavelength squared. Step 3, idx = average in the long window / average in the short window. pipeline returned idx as 1.65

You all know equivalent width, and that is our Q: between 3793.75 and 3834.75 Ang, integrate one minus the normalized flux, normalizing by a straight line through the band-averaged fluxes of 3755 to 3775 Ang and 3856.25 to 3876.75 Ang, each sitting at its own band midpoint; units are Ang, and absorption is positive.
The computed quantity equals 3.10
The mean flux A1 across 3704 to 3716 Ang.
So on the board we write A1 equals 35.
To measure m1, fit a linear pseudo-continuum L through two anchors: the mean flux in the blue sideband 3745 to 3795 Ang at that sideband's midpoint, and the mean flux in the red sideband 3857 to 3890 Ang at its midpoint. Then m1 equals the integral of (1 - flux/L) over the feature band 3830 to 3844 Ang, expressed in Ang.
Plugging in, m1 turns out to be 5.36 Ang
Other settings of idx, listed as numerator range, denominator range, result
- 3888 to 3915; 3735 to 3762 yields 1.61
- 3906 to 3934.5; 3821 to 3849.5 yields 1.59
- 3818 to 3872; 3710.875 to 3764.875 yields 0.87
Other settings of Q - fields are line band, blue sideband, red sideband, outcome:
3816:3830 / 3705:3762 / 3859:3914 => 4.78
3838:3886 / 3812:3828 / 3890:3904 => 6.79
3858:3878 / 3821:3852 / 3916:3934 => -1.52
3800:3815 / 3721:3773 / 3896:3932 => -3.95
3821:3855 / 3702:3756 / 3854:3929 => 9.16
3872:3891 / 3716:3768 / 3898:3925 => 3.90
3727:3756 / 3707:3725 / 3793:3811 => 7.99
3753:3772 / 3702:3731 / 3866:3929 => -0.52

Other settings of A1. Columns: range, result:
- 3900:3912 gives 36.3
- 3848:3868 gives 26.8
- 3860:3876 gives 26.1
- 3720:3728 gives 25.1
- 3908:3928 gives 37.6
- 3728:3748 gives 23.3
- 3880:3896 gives 31.6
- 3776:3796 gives 40.8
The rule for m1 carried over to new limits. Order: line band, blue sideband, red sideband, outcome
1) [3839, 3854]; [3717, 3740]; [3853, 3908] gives 0.55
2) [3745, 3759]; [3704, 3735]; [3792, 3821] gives 2.49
